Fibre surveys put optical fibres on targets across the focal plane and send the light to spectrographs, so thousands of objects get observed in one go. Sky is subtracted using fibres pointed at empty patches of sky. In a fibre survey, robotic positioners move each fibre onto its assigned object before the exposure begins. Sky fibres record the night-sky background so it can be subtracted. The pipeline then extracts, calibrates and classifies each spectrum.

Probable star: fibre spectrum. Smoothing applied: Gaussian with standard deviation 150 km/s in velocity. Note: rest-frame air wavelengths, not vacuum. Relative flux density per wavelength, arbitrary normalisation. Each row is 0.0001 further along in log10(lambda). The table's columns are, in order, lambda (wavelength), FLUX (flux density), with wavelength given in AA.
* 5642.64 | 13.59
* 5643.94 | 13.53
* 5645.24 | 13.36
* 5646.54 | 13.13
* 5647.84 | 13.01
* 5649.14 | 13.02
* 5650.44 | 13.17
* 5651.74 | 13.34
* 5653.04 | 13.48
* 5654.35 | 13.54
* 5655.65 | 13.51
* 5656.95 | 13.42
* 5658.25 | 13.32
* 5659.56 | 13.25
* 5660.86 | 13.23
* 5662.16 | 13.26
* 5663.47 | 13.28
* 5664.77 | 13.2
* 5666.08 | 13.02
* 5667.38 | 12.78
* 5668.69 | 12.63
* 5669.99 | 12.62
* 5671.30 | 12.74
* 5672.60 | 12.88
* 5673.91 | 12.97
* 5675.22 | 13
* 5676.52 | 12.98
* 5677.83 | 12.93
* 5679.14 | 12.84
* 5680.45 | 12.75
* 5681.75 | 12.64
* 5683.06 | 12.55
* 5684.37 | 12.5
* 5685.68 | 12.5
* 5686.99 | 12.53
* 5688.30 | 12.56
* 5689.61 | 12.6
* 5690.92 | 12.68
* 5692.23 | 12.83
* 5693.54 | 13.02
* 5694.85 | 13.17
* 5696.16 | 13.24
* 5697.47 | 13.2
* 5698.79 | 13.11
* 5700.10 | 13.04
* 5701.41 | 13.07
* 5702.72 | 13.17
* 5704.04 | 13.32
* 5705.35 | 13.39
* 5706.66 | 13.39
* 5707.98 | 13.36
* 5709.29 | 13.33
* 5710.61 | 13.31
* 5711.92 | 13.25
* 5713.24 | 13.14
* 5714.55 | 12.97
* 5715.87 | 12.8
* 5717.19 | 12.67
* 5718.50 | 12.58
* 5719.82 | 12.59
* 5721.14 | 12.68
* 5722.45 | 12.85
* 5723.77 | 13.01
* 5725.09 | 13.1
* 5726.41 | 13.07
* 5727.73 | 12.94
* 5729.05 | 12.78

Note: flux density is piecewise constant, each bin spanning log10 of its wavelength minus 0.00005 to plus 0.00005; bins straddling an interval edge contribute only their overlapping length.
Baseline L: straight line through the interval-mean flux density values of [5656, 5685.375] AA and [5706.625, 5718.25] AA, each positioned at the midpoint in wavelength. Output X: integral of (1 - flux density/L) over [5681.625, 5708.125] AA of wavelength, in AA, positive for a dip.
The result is 0.2 AA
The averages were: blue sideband 12.9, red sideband 13.1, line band 12.9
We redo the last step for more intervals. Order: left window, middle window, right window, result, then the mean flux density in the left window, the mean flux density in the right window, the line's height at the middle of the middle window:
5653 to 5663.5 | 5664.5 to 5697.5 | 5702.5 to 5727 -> 1.05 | 13.4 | 13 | 13.2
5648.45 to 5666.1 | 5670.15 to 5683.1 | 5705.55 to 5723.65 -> 0.36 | 13.3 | 13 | 13.2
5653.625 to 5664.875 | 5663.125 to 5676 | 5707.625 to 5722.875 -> 0.35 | 13.3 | 13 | 13.3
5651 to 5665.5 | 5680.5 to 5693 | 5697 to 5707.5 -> 0.61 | 13.3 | 13.2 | 13.3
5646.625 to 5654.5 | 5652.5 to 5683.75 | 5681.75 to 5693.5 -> -0.23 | 13.2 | 12.6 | 12.9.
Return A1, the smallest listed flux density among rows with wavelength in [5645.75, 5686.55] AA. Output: 12.5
